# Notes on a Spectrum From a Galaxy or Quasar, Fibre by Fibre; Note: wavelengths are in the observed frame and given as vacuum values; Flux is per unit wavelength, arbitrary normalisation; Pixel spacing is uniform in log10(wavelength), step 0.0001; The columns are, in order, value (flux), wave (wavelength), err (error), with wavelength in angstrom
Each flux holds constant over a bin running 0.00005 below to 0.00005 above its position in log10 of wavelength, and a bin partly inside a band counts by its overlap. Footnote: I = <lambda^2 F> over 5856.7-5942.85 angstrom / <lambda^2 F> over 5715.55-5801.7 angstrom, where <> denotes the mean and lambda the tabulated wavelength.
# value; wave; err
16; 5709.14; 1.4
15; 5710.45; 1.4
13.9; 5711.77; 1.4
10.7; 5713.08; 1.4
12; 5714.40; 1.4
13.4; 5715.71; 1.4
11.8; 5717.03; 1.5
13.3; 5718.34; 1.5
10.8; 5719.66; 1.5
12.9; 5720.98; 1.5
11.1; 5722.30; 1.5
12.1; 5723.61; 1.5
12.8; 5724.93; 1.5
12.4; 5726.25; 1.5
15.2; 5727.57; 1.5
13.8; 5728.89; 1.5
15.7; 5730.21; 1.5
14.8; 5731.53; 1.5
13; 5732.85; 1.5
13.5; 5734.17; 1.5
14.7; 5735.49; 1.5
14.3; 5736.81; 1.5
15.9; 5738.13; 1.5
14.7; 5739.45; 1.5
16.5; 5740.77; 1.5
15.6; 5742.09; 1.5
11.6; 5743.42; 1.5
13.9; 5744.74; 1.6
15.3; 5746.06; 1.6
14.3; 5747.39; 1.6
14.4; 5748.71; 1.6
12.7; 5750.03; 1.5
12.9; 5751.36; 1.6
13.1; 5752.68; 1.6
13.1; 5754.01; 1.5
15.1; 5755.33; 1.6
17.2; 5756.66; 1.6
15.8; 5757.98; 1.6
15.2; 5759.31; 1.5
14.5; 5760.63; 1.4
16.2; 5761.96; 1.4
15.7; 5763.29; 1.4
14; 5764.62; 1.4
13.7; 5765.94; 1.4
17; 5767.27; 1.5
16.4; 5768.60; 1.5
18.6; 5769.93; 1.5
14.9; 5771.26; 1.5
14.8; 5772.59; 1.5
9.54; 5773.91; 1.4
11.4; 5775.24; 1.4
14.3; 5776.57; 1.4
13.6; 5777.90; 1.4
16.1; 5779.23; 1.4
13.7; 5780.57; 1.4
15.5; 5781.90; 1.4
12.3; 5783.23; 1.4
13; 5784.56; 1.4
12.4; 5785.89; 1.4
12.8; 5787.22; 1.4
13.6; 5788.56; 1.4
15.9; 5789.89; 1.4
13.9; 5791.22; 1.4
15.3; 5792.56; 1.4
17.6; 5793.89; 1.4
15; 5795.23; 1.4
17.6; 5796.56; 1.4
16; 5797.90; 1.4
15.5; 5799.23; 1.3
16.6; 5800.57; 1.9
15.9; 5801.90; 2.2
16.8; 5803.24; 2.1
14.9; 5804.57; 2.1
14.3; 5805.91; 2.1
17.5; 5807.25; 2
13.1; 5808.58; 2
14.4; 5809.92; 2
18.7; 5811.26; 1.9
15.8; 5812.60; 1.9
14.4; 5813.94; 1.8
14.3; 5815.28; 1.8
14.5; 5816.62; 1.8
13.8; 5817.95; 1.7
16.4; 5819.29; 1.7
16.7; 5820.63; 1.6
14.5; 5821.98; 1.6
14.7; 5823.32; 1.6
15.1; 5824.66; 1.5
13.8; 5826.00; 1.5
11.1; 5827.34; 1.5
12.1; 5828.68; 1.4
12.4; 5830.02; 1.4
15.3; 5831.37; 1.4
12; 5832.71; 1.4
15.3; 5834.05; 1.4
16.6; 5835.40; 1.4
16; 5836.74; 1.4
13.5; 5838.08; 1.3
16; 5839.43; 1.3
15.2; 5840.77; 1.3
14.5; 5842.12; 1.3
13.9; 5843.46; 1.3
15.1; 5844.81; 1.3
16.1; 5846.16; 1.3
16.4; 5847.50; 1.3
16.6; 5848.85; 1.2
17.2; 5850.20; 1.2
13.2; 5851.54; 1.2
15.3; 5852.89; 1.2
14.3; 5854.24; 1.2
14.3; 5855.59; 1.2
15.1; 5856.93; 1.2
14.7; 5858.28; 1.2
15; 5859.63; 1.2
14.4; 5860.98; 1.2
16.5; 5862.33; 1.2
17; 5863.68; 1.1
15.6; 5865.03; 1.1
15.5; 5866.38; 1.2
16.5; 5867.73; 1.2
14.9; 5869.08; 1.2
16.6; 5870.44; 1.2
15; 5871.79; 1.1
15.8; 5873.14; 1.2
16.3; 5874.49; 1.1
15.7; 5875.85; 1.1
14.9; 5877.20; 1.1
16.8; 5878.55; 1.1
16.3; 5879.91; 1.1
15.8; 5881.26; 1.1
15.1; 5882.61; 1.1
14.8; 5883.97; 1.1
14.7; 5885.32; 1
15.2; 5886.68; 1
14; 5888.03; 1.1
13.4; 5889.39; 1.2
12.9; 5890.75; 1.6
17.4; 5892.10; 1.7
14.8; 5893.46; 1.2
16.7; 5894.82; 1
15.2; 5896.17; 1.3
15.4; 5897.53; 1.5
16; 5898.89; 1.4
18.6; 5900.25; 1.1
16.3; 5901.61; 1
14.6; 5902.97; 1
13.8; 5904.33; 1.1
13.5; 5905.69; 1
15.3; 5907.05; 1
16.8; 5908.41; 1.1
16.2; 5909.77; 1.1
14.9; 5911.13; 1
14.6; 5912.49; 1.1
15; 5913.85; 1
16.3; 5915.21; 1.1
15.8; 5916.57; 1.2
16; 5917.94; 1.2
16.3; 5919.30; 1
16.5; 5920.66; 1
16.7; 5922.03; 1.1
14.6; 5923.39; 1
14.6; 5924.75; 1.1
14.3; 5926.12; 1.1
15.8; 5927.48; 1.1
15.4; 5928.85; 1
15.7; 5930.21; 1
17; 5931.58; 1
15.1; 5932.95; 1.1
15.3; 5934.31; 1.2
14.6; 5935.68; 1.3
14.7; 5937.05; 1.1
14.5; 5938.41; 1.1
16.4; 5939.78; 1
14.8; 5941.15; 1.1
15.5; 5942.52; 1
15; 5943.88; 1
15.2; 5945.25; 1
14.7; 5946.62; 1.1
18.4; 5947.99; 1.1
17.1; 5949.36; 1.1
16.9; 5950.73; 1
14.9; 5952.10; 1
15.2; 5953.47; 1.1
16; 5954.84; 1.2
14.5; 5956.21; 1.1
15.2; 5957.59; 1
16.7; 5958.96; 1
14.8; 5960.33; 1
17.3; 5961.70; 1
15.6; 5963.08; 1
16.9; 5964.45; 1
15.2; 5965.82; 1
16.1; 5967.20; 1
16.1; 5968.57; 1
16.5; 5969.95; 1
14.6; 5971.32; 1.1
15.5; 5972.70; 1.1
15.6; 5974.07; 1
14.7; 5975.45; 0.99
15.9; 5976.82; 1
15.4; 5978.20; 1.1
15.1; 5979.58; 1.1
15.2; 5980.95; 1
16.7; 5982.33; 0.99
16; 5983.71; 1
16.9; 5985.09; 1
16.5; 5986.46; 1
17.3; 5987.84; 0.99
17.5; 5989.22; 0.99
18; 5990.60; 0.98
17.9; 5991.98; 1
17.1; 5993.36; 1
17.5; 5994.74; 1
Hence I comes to 1.13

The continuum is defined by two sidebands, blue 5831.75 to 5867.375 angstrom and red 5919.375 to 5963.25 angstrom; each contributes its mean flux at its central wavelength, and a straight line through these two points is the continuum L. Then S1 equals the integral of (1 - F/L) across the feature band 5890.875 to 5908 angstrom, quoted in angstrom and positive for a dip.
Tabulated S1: -0.2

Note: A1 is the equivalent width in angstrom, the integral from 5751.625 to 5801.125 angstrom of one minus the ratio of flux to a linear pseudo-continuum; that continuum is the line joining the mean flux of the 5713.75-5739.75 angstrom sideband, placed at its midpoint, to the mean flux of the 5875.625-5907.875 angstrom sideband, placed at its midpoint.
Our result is -2.8 angstrom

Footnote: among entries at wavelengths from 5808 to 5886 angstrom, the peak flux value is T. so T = 18.7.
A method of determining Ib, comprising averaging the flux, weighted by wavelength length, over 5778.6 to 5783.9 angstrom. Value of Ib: 14.4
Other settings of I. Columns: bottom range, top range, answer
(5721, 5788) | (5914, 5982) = 1.18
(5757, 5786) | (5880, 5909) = 1.09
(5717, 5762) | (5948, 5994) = 1.25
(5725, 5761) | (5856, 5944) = 1.13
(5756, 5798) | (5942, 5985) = 1.14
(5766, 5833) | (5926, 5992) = 1.14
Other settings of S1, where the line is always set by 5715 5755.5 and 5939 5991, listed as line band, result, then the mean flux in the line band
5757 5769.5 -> -1.38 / 15.5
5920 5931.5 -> 0.01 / 15.5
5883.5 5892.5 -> 0.38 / 14.5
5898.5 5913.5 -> -0.13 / 15.5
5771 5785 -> 0.57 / 13.5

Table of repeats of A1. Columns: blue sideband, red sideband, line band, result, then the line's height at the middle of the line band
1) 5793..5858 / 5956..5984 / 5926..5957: 0.09 angstrom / 15.6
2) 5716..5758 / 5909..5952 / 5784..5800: -0.62 angstrom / 14.4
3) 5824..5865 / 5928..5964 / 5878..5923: -0.66 angstrom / 15.3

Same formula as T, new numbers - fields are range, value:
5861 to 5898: 17.4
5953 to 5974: 17.3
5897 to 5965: 18.6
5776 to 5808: 17.6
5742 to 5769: 17.2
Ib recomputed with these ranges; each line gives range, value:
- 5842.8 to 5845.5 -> 14.5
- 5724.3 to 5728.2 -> 13.4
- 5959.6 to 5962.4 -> 16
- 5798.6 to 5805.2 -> 16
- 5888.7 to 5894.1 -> 14.6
